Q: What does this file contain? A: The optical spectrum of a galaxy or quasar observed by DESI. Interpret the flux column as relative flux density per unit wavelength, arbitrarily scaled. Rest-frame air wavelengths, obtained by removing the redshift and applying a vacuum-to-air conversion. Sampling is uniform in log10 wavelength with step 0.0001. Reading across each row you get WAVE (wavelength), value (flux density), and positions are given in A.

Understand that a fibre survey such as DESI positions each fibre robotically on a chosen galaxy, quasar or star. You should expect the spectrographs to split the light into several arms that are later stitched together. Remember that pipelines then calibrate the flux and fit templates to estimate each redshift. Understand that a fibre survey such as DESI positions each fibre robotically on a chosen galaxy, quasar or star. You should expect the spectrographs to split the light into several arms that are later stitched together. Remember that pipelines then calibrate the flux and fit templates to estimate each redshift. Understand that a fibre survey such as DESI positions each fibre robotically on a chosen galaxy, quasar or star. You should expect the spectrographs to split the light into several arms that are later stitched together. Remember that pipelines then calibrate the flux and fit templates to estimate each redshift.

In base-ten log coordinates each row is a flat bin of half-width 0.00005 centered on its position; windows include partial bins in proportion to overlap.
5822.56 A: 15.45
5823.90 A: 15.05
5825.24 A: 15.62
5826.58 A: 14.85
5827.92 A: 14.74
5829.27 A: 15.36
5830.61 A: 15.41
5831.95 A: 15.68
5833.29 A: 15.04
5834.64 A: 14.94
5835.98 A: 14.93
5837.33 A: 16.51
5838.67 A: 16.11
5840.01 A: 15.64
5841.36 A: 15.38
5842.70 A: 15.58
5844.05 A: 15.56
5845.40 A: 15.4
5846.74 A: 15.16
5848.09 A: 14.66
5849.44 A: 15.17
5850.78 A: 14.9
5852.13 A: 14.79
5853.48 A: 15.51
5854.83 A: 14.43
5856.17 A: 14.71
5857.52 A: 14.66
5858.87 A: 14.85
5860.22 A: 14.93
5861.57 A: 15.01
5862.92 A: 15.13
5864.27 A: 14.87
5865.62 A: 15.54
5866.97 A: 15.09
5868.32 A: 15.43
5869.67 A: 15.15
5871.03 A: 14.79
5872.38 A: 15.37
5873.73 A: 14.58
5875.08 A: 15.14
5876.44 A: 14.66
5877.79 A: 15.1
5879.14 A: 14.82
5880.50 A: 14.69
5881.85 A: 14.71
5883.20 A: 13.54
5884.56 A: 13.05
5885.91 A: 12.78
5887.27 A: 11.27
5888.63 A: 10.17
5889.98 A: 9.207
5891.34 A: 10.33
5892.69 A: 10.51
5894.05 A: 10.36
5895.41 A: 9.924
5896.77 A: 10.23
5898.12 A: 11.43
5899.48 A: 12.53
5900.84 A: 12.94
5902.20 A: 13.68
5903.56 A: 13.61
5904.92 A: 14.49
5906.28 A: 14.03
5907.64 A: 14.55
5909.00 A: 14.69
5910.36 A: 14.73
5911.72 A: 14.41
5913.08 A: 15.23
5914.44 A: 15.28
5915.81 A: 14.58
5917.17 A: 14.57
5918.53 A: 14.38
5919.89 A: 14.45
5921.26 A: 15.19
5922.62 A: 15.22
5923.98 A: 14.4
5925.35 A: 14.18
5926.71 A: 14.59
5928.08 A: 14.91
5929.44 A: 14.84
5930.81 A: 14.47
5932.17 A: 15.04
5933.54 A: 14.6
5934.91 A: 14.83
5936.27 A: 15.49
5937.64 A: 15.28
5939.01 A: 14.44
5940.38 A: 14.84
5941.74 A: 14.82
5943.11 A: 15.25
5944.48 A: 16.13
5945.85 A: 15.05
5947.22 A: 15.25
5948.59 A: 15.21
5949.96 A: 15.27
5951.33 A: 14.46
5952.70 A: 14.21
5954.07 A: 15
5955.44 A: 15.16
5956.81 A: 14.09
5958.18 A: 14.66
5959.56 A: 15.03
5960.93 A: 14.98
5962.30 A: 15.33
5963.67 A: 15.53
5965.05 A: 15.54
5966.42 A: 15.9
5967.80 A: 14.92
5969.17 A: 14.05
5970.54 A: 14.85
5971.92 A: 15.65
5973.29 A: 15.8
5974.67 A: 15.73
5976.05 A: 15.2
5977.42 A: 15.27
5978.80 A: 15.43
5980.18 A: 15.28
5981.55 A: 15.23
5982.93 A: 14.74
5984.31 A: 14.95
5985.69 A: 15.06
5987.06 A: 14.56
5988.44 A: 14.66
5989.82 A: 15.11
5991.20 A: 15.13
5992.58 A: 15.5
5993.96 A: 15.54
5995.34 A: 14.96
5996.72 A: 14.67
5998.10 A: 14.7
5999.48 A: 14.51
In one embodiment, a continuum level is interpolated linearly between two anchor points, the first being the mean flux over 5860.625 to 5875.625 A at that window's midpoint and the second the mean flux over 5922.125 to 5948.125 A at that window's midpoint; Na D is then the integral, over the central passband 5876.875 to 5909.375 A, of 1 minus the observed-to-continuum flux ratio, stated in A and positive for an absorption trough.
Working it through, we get 5.3 A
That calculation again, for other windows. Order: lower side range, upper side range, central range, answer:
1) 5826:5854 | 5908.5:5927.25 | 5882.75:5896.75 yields 3.65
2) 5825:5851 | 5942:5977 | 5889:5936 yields 4.97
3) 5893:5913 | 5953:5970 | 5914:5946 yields -2.17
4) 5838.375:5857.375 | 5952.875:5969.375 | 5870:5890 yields 1.82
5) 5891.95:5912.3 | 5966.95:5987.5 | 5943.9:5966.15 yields -0.97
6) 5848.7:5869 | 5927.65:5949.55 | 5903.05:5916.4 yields 0.40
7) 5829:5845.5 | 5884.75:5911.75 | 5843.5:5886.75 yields -2.45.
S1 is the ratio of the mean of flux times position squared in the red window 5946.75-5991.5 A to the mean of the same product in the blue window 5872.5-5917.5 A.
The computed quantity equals 1.2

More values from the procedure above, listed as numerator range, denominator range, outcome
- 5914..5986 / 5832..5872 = 1.02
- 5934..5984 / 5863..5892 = 1.12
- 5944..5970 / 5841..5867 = 1.03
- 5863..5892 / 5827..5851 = 0.91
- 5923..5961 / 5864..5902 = 1.16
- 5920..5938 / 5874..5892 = 1.15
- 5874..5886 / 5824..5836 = 0.96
